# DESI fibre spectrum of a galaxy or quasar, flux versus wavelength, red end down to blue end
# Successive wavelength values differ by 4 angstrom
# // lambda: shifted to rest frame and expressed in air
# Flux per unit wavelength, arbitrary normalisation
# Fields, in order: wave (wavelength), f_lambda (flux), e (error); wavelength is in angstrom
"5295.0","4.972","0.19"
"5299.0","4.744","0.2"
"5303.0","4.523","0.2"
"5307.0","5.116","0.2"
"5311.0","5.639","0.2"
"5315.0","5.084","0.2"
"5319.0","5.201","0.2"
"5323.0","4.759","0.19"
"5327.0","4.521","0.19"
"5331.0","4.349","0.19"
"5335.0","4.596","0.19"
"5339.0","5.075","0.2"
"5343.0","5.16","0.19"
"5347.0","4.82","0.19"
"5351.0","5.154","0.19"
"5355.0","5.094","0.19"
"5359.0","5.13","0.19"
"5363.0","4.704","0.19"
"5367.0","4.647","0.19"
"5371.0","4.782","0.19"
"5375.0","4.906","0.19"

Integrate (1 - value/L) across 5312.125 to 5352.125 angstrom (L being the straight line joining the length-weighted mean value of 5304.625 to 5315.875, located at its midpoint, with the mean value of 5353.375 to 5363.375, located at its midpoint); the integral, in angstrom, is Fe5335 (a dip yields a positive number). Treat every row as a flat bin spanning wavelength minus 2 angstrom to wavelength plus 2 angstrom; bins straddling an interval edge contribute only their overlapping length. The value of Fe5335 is 2.1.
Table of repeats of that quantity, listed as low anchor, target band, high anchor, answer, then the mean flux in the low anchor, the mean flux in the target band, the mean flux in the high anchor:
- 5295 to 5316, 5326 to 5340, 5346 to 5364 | 1.1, 5.01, 4.61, 5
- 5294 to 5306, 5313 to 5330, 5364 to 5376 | -0.4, 4.76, 4.86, 4.76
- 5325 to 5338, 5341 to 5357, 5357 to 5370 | -1.2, 4.53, 5.06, 4.82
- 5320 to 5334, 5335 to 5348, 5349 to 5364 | -0.4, 4.59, 4.97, 5.04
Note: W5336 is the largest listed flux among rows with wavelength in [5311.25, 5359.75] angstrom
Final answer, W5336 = 5.201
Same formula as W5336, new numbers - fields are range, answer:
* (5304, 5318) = 5.639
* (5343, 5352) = 5.16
